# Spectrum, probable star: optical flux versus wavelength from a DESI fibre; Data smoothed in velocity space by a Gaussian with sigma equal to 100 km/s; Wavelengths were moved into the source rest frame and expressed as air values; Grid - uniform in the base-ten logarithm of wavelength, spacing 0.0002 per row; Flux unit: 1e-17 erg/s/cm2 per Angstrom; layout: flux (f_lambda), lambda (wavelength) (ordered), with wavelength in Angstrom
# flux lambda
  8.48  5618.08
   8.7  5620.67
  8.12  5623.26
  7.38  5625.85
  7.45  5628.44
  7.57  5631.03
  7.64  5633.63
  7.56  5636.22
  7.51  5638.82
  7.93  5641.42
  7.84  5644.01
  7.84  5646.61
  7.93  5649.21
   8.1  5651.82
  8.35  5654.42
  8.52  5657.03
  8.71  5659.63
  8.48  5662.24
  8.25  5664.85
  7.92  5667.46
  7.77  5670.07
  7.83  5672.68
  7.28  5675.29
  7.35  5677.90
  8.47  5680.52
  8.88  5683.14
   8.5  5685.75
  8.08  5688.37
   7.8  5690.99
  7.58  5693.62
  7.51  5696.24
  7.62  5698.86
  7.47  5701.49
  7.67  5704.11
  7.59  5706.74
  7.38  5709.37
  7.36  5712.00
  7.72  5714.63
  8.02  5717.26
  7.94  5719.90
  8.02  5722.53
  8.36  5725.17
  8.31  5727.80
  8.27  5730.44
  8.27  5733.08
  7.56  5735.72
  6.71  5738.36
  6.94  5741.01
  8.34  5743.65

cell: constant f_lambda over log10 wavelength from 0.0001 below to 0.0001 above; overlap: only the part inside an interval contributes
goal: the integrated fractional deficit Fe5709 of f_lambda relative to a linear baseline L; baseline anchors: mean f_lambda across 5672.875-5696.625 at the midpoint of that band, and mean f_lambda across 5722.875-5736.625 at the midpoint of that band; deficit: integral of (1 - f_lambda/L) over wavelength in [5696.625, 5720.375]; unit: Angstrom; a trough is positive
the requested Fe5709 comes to 1.3 Angstrom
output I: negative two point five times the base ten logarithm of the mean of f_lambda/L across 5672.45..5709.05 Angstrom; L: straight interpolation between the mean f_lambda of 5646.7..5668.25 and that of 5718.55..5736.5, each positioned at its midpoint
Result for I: 0.05 mag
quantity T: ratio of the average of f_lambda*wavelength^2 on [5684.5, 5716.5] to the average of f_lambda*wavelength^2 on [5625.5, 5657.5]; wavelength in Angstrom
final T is 1.01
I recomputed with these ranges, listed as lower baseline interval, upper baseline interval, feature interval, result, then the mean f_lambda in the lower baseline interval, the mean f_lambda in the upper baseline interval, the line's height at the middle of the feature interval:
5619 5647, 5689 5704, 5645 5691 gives -0.058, 7.78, 7.62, 7.7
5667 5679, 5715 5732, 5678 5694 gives -0.059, 7.62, 8.13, 7.75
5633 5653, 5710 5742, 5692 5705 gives 0.031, 7.8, 7.79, 7.79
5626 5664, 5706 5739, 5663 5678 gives 0.016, 7.95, 7.84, 7.91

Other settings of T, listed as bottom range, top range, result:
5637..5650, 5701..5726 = 1.02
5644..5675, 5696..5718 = 0.95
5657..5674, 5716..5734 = 1.02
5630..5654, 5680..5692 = 1.09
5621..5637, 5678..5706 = 1.05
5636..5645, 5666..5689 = 1.05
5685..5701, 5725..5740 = 1.02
